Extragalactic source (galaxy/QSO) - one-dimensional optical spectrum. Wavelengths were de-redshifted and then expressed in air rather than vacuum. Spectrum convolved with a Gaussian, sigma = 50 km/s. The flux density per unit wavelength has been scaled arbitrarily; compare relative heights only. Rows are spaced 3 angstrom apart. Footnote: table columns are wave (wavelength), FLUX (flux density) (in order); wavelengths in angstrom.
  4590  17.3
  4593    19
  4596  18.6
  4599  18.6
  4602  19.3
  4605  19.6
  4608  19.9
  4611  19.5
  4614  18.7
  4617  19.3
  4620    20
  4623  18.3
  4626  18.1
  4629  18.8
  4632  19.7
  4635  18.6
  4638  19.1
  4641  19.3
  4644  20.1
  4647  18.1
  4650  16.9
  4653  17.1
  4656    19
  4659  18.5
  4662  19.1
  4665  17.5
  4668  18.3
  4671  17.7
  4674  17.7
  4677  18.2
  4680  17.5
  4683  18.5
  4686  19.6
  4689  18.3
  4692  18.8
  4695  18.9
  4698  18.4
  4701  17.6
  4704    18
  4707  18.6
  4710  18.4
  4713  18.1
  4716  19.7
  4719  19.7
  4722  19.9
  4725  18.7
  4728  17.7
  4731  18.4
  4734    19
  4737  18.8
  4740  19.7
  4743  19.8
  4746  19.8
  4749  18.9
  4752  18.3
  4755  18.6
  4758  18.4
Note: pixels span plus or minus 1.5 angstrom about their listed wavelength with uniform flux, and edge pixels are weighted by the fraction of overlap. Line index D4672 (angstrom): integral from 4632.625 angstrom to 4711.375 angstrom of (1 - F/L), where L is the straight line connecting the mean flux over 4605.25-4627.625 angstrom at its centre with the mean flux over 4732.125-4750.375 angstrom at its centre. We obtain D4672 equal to 3.4 angstrom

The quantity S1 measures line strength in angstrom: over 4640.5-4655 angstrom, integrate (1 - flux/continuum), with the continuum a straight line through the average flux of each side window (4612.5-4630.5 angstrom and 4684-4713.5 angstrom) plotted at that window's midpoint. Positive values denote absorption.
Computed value 0.4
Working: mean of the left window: 18.9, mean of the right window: 18.5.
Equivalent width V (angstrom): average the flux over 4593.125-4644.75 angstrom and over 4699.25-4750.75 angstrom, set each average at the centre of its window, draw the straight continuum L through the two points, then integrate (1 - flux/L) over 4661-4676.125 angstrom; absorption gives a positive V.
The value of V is 0.8 angstrom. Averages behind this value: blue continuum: 19.1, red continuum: 18.9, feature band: 18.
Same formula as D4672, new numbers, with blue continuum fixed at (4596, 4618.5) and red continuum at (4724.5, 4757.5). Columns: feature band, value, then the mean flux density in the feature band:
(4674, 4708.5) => 1.2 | 18.4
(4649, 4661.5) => 0.7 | 18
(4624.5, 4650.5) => 0.4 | 18.8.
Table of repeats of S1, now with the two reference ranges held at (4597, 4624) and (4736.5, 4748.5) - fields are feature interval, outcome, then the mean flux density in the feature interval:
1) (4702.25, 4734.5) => 1.25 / 18.7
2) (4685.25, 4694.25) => 0.27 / 18.8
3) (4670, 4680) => 0.81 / 17.8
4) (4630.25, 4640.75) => 0.09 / 19.1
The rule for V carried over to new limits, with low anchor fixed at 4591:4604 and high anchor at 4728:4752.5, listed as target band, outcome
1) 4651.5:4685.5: 1.43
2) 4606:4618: -0.32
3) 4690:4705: 0.50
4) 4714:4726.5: -0.29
